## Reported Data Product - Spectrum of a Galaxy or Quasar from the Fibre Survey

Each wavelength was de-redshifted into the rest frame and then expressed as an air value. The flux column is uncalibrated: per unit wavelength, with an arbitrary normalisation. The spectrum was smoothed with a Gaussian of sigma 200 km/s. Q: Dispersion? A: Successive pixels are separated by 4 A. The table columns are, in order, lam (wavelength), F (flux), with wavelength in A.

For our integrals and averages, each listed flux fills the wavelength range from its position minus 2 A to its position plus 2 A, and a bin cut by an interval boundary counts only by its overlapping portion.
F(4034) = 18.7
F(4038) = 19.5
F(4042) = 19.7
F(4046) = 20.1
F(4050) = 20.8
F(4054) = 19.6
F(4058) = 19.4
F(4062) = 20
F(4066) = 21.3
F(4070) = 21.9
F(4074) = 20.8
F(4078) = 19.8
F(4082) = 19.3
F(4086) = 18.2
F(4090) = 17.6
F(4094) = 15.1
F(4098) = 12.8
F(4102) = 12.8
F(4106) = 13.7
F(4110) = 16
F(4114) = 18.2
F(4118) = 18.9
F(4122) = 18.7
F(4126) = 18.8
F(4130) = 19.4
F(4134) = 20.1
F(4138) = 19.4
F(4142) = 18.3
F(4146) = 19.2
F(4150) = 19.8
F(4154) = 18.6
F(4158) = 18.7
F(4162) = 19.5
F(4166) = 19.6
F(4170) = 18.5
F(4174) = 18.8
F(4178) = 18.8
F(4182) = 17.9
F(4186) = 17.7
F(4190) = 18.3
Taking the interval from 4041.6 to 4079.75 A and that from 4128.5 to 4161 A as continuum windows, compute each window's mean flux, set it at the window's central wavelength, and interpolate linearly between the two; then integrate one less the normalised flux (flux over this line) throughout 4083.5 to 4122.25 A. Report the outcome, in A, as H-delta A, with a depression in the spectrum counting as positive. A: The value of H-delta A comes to 7.15 A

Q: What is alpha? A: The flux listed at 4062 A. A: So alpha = 20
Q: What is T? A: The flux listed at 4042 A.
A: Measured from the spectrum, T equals 19.7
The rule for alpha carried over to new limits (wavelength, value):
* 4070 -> 21.9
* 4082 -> 19.3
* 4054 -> 19.6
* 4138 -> 19.4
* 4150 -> 19.8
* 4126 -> 18.8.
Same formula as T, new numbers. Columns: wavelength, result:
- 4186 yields 17.7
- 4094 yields 15.1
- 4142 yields 18.3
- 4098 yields 12.8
